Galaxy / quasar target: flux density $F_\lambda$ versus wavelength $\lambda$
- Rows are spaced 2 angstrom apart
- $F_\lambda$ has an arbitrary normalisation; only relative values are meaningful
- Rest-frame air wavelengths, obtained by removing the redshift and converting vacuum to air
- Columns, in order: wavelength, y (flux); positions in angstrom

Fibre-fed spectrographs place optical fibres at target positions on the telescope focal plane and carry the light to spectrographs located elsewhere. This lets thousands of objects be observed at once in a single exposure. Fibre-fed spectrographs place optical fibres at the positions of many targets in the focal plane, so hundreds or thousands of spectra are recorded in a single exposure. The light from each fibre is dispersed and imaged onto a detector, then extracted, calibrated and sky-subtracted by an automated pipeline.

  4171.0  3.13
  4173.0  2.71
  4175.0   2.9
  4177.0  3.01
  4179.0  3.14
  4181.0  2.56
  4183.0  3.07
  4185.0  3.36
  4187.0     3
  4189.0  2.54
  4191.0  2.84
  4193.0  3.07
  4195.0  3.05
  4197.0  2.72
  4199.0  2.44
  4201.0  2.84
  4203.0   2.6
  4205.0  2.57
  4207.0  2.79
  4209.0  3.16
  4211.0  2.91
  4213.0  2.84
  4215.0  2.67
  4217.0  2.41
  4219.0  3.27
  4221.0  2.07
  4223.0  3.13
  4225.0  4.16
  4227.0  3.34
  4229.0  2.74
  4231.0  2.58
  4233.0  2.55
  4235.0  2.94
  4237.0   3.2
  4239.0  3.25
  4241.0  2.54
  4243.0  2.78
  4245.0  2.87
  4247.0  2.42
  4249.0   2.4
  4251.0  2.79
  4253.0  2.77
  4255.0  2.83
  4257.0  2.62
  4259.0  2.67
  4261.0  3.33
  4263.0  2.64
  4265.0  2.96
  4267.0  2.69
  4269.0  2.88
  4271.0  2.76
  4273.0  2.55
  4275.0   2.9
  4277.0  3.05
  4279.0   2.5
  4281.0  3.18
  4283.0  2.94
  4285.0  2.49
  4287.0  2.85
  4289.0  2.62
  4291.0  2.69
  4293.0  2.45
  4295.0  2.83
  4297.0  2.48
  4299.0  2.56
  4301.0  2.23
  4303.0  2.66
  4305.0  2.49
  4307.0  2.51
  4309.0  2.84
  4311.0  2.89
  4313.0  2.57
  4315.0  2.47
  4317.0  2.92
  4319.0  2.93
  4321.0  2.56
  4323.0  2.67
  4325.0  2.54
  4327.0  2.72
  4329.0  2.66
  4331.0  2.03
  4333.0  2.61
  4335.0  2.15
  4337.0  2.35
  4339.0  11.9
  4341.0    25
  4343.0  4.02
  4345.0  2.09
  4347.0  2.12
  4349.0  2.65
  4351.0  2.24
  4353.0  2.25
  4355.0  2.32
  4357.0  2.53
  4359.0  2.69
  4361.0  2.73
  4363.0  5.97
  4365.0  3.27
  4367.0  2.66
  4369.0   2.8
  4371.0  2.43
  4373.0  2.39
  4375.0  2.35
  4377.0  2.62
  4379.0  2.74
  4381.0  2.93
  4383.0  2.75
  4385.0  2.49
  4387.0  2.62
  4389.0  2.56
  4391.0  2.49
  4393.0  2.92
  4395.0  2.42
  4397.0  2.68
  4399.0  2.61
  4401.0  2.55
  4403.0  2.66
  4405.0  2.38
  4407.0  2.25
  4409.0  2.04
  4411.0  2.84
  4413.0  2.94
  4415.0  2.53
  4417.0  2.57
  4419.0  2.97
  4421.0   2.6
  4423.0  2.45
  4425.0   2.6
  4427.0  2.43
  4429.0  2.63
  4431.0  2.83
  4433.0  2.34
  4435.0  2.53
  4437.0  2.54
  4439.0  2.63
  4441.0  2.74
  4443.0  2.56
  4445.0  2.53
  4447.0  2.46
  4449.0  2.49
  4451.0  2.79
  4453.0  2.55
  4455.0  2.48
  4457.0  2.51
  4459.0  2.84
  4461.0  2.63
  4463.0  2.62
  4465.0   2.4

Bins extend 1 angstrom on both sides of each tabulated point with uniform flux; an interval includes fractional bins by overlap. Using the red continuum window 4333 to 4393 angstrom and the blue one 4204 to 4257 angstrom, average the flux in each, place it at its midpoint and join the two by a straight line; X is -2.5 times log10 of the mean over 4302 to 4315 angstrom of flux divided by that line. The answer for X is 0.267 mag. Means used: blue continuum 2.84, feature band 2.65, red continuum 3.76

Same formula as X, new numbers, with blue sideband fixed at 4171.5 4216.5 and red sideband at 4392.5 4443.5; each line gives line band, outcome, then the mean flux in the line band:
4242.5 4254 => 0.05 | 2.67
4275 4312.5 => 0.02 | 2.69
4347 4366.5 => -0.10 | 2.91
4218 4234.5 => -0.06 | 2.98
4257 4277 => -0.02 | 2.82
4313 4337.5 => 0.06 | 2.56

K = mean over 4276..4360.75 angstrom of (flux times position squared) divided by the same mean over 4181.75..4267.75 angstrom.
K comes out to 1.23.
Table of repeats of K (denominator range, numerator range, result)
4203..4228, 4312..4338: 0.92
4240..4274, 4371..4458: 1.01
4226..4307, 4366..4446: 1.01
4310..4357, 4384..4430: 0.68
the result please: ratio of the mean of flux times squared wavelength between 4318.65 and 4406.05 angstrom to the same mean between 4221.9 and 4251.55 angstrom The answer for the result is 1.23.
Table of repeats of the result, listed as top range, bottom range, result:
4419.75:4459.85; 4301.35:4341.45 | 0.70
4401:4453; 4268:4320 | 1.01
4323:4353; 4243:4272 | 1.74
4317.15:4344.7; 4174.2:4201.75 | 1.83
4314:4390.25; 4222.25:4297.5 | 1.30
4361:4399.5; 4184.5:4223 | 1.10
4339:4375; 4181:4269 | 1.60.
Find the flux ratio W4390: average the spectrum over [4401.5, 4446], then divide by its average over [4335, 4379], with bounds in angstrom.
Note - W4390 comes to 0.62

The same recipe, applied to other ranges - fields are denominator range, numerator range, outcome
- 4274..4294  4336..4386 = 1.45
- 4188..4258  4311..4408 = 1.18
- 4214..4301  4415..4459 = 0.93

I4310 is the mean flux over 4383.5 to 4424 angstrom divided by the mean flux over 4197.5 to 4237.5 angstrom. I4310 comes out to 0.90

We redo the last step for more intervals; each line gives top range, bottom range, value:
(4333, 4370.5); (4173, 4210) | 1.56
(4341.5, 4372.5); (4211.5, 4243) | 1.10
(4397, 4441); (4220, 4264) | 0.90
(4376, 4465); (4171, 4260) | 0.91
